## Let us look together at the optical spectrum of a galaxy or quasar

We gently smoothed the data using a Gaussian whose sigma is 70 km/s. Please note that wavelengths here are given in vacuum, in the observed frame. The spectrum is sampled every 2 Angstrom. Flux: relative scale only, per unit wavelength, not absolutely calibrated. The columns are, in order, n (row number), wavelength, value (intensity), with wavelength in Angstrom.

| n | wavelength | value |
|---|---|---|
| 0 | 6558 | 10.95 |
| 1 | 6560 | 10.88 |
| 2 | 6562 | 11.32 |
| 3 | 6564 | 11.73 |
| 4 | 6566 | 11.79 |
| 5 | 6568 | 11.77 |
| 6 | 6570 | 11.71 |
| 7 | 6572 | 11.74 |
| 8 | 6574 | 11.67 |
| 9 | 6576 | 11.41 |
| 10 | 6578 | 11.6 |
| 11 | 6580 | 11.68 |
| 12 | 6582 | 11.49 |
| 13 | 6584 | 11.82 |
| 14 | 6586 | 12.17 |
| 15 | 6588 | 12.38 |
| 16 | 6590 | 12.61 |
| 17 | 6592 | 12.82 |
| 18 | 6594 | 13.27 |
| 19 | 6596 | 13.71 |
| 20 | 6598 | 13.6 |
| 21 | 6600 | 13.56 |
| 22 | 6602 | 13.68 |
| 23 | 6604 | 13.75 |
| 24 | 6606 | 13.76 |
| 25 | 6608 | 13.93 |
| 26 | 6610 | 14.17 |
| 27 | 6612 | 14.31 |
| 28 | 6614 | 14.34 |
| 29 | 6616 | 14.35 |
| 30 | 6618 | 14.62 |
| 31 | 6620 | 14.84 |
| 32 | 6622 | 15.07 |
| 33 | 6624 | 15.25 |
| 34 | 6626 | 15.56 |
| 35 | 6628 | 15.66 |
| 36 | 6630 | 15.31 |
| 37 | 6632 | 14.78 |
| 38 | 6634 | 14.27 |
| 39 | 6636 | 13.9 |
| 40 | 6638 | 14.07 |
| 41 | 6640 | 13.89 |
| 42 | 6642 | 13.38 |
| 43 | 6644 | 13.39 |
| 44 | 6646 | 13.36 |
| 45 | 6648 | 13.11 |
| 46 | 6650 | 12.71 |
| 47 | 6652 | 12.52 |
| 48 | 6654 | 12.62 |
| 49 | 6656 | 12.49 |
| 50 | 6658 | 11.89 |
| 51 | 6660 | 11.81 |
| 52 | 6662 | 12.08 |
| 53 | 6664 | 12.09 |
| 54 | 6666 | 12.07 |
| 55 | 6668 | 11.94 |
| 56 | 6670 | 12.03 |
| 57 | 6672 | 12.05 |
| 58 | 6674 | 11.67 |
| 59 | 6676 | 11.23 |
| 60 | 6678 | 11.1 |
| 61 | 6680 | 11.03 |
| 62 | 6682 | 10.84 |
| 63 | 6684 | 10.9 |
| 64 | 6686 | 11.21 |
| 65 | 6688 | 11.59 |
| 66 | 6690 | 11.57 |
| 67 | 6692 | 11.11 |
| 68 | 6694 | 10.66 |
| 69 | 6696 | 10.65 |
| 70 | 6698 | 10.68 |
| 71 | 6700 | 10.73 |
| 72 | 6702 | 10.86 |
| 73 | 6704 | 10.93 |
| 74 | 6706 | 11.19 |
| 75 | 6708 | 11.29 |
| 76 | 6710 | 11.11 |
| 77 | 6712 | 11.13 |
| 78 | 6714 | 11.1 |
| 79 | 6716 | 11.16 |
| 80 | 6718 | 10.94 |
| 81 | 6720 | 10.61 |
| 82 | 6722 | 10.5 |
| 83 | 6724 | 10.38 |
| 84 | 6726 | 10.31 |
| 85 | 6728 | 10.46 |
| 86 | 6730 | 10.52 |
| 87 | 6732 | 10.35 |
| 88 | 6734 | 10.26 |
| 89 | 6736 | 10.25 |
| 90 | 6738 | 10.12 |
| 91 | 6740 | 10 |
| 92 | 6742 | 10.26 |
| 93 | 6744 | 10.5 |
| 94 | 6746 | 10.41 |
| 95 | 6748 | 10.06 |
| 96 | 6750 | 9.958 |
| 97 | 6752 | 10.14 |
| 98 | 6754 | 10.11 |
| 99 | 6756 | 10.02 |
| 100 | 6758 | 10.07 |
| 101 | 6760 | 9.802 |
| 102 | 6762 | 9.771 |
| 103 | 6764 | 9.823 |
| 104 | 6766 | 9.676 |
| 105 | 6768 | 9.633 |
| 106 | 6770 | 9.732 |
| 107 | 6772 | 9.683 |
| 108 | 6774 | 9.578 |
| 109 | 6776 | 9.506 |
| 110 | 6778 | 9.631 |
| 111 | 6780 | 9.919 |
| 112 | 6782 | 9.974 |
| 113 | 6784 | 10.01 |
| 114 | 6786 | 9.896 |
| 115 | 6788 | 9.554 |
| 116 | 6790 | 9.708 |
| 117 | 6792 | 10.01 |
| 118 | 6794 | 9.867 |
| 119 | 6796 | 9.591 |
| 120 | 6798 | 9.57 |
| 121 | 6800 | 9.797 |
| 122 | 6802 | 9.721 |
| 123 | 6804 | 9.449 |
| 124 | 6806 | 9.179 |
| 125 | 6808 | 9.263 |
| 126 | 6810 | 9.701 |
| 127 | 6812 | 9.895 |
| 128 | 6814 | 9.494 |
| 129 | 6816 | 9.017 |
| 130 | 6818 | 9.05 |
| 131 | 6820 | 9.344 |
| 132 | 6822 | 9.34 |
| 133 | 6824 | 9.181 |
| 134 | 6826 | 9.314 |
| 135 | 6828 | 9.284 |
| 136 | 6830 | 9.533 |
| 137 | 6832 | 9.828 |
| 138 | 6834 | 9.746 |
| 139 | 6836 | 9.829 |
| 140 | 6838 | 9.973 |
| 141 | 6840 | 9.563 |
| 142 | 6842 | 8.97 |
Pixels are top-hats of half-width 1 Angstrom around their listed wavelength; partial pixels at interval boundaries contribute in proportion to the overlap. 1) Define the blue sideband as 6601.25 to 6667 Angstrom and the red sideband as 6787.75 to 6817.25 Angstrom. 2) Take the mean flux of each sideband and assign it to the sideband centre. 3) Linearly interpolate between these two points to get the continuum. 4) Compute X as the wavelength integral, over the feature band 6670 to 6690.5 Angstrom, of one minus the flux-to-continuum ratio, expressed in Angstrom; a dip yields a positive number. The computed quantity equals 2.0 Angstrom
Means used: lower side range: 13.7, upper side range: 9.58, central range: 11.3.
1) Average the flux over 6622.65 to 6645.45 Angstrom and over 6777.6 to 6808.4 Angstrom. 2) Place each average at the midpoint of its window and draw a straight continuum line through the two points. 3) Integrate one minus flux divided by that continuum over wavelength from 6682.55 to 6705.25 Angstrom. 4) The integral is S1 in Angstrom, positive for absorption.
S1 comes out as 3.0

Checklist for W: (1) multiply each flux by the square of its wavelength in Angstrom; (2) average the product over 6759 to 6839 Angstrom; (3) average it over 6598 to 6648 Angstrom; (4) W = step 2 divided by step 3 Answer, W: 0.7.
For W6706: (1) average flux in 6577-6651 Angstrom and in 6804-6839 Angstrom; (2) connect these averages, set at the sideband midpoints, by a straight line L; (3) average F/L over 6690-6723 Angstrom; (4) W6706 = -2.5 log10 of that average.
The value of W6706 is 0.08 mag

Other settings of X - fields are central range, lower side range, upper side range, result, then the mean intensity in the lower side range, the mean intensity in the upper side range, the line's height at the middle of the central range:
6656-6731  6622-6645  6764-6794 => 8.10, 14.5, 9.76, 12.6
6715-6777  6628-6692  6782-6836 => 3.80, 12.5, 9.56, 10.8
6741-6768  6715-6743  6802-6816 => 0.27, 10.4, 9.48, 10.1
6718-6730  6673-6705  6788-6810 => 0.11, 11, 9.62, 10.6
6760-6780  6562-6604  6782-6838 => 0.74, 12.3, 9.58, 10.1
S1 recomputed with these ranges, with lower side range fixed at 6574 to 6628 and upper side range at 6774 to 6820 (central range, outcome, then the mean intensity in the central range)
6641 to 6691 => 0.7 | 12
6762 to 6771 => 0.4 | 9.72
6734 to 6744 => 0.5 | 10.2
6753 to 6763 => 0.4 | 9.95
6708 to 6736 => 1.0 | 10.7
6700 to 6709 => 0.3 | 11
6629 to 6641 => -1.5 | 14.4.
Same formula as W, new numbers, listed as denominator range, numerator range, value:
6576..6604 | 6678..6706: 0.90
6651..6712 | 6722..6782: 0.89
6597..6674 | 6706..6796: 0.78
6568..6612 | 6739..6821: 0.81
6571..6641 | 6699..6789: 0.79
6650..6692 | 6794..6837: 0.84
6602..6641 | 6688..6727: 0.77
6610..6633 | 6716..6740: 0.72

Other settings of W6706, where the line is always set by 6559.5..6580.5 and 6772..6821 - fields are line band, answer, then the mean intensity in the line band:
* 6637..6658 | -0.20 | 13.1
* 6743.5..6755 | -0.02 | 10.2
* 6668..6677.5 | -0.10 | 11.7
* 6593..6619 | -0.23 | 13.9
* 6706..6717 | -0.08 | 11.2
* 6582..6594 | -0.09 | 12.4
